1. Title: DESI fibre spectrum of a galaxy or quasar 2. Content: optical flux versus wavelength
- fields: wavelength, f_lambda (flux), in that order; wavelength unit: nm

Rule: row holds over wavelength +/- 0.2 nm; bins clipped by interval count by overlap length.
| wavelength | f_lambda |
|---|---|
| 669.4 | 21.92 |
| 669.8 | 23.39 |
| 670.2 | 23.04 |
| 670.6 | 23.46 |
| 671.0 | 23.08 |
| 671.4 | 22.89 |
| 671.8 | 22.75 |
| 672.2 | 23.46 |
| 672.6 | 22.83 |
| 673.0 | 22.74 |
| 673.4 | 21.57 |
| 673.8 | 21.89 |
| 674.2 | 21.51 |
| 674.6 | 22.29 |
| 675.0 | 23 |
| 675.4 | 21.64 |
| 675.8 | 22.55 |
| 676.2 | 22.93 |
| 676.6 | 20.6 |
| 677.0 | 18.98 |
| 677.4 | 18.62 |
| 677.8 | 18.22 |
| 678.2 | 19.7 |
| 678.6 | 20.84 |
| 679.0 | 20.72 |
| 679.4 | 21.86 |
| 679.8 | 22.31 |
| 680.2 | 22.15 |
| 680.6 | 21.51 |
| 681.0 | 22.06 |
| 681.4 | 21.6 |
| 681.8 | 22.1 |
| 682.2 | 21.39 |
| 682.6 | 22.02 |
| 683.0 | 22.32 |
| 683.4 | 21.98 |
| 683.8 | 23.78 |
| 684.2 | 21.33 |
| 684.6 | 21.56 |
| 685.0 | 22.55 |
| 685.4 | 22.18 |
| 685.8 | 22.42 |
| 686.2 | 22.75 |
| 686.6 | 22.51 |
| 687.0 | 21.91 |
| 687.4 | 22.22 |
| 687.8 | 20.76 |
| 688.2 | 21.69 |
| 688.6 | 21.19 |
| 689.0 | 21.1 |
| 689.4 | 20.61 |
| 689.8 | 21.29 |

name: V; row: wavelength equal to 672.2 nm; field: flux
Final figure 23.46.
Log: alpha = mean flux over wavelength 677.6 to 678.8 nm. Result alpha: 19.6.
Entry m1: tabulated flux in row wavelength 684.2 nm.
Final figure 21.33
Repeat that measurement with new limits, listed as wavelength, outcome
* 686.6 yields 22.51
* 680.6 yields 21.51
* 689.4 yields 20.61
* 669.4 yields 21.92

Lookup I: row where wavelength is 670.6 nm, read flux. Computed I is 23.46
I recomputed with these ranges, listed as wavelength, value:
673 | 22.74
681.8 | 22.1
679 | 20.72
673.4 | 21.57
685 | 22.55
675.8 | 22.55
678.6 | 20.84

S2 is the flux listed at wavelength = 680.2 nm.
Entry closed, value 22.15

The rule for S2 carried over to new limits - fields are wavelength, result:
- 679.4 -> 21.86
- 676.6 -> 20.6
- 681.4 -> 21.6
